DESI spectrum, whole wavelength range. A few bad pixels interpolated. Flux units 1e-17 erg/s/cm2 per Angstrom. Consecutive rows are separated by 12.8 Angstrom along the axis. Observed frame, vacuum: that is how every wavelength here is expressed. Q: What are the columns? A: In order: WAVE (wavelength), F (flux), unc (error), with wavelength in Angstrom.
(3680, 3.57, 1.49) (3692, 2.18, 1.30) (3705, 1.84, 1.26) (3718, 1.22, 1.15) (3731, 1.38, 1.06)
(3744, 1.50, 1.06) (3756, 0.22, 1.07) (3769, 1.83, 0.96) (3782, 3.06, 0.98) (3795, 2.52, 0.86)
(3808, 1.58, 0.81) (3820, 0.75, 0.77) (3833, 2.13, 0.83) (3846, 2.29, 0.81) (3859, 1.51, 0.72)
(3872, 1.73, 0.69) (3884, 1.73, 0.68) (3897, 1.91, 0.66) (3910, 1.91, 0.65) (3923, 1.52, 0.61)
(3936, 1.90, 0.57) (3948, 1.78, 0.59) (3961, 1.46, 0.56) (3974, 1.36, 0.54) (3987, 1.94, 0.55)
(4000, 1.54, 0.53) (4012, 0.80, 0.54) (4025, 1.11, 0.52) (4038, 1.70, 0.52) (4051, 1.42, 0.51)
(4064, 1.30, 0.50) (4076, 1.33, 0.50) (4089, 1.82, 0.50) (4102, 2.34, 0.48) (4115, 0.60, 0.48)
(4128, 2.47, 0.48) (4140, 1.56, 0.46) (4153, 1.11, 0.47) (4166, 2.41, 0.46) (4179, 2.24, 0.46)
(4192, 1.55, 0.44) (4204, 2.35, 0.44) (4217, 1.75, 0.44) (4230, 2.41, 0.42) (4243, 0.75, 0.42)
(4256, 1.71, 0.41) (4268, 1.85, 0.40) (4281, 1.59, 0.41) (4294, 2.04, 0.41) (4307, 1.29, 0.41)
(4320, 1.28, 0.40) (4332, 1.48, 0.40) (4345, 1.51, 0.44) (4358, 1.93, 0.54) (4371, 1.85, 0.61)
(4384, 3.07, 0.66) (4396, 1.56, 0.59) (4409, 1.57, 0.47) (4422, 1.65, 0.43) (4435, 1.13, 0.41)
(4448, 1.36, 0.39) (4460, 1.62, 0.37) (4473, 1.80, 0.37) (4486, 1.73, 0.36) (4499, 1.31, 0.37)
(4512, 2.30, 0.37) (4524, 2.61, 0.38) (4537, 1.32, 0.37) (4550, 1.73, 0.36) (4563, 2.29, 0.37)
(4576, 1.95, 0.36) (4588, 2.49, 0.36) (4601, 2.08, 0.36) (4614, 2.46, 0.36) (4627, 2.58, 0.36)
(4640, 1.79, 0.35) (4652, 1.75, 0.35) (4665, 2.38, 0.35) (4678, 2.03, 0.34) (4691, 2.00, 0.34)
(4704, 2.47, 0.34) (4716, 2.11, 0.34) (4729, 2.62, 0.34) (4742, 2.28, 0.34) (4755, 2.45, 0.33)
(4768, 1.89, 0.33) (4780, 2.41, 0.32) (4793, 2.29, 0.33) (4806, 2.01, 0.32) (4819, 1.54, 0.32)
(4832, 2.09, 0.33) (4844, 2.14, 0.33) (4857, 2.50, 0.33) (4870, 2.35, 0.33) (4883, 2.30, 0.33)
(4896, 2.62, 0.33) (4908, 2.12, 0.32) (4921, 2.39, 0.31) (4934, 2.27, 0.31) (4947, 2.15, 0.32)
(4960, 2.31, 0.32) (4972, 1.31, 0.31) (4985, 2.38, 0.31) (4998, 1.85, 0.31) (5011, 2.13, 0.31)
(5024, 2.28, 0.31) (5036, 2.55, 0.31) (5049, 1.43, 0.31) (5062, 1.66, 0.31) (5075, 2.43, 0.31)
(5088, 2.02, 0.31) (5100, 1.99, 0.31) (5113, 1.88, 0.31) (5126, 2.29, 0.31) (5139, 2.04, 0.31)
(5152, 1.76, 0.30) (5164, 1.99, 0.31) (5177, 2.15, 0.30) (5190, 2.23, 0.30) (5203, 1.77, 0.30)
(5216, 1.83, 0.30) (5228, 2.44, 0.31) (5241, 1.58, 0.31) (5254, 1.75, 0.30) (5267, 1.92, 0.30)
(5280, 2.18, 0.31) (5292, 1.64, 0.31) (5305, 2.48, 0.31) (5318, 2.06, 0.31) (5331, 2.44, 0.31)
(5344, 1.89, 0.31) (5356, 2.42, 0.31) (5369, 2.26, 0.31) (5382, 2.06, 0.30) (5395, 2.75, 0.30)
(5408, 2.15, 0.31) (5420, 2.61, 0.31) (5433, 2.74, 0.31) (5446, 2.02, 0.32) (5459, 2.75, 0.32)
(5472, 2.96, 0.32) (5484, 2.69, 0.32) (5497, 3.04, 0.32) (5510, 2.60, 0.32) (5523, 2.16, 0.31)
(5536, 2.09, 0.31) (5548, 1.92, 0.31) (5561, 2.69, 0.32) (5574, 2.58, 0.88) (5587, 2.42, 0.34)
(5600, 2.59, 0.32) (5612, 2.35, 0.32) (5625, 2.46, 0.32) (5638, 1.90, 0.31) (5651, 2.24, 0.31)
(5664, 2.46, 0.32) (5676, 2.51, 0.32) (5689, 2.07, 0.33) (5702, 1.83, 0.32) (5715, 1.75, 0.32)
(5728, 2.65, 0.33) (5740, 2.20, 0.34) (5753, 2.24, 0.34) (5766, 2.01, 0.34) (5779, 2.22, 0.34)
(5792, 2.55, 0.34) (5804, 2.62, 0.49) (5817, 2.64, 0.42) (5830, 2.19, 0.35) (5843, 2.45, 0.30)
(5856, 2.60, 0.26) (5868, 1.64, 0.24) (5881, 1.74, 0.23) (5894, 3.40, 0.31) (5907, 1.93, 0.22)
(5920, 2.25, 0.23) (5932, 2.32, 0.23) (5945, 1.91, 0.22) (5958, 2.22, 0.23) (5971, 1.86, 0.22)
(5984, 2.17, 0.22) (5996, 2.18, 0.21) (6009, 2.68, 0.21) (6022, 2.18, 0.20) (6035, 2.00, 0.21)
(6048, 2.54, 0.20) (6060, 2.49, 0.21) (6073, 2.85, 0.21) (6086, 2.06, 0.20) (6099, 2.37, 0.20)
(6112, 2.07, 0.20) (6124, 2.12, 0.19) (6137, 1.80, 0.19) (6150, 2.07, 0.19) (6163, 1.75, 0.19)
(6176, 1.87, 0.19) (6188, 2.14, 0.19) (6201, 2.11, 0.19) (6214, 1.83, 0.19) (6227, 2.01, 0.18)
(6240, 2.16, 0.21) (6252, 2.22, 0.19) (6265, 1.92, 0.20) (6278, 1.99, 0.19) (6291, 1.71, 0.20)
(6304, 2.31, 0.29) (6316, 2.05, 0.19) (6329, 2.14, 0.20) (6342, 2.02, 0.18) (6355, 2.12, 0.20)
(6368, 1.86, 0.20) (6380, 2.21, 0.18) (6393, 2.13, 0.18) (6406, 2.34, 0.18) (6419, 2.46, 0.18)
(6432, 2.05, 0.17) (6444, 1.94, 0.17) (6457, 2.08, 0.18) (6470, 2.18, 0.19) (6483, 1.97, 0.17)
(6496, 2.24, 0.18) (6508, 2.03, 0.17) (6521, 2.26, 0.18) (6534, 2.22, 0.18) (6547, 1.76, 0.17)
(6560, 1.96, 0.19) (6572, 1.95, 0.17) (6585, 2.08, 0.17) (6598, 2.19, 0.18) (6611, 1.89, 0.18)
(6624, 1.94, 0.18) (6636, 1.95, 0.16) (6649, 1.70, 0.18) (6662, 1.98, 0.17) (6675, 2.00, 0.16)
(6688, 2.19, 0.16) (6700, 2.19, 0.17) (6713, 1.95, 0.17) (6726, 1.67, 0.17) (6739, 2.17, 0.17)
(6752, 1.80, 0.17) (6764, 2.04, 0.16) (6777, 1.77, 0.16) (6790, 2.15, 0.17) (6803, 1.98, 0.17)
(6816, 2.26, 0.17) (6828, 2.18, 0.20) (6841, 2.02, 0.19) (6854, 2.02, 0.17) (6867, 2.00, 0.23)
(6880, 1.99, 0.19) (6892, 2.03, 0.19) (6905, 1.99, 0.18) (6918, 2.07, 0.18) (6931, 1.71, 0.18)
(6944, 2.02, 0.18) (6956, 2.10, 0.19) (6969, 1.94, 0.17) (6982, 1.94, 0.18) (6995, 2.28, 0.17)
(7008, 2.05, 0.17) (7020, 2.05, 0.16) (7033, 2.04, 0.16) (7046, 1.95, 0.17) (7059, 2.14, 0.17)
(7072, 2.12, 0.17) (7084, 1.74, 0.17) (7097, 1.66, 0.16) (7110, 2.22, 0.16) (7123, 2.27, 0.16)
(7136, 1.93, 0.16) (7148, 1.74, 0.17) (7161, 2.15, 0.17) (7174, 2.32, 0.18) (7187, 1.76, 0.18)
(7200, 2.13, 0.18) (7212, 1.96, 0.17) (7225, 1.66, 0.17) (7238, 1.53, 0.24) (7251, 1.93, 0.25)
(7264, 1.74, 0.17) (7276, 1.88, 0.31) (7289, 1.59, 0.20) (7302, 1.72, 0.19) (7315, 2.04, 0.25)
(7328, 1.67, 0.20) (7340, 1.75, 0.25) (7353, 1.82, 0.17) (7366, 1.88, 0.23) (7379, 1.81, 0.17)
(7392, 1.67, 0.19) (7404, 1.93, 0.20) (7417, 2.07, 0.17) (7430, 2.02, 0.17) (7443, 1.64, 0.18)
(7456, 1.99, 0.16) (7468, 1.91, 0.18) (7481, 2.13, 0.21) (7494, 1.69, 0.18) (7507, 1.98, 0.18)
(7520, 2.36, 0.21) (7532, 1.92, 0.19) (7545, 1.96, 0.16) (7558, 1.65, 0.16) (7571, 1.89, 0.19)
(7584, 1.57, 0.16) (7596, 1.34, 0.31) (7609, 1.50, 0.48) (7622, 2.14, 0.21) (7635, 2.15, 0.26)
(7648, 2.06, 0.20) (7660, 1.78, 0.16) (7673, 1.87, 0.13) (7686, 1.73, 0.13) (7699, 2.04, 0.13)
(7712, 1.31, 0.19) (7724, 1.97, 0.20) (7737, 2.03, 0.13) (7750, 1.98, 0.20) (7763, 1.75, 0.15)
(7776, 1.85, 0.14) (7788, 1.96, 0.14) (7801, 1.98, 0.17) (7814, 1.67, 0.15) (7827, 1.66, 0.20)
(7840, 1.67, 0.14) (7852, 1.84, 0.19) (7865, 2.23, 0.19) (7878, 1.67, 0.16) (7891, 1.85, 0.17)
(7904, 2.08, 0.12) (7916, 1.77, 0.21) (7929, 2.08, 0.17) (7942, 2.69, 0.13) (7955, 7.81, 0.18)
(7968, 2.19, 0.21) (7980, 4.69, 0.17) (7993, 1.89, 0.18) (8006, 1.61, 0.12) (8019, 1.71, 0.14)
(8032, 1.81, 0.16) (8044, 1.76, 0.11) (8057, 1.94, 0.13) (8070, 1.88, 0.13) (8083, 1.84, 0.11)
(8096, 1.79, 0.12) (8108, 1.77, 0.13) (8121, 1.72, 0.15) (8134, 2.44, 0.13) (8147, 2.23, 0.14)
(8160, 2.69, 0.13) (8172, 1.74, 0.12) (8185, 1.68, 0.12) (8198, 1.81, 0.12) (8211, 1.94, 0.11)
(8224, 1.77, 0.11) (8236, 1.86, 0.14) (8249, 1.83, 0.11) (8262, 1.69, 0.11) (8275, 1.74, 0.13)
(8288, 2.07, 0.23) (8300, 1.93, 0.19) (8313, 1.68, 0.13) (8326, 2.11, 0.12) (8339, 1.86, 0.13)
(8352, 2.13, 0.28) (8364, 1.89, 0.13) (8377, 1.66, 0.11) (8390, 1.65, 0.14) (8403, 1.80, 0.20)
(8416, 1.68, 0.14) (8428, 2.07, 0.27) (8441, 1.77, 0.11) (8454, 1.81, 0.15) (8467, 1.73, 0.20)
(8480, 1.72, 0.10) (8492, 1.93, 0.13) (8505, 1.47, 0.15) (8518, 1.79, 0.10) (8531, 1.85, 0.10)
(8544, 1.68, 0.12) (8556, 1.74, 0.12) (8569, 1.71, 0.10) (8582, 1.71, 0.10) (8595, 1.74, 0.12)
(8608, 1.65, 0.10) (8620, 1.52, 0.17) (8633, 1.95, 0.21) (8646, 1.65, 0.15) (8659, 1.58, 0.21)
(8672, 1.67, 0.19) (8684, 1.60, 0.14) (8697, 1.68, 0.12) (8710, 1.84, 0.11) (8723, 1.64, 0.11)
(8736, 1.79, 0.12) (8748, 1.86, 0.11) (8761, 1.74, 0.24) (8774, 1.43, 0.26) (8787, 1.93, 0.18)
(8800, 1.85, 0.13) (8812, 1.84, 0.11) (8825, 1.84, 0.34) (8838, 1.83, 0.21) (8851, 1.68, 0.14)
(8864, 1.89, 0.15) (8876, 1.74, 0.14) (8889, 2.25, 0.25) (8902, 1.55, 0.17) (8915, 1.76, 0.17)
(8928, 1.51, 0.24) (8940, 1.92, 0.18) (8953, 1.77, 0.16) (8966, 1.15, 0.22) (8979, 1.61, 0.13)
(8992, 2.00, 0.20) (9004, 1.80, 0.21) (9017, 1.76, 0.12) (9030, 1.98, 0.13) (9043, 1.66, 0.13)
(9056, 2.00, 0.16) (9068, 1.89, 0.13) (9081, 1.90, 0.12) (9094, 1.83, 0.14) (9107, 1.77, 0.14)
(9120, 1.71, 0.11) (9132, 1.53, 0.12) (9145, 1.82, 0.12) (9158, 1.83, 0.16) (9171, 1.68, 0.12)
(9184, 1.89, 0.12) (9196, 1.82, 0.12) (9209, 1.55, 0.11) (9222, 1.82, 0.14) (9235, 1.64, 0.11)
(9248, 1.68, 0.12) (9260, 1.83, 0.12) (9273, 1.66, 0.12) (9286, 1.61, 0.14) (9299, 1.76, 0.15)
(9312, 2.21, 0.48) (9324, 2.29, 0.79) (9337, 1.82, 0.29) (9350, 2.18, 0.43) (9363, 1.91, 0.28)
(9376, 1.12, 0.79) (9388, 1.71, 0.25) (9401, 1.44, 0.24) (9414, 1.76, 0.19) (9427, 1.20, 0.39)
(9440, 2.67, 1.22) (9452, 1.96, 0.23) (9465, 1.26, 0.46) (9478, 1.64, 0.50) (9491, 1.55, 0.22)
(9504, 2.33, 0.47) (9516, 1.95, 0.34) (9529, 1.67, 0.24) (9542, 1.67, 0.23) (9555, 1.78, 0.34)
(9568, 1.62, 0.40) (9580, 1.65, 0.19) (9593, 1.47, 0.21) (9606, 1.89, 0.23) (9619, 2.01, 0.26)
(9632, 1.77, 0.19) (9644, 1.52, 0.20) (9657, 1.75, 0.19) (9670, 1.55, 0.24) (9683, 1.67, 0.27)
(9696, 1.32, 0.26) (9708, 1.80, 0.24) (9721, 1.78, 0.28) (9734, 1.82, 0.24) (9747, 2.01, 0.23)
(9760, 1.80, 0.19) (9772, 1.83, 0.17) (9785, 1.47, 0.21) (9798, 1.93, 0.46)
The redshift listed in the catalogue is 0.21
